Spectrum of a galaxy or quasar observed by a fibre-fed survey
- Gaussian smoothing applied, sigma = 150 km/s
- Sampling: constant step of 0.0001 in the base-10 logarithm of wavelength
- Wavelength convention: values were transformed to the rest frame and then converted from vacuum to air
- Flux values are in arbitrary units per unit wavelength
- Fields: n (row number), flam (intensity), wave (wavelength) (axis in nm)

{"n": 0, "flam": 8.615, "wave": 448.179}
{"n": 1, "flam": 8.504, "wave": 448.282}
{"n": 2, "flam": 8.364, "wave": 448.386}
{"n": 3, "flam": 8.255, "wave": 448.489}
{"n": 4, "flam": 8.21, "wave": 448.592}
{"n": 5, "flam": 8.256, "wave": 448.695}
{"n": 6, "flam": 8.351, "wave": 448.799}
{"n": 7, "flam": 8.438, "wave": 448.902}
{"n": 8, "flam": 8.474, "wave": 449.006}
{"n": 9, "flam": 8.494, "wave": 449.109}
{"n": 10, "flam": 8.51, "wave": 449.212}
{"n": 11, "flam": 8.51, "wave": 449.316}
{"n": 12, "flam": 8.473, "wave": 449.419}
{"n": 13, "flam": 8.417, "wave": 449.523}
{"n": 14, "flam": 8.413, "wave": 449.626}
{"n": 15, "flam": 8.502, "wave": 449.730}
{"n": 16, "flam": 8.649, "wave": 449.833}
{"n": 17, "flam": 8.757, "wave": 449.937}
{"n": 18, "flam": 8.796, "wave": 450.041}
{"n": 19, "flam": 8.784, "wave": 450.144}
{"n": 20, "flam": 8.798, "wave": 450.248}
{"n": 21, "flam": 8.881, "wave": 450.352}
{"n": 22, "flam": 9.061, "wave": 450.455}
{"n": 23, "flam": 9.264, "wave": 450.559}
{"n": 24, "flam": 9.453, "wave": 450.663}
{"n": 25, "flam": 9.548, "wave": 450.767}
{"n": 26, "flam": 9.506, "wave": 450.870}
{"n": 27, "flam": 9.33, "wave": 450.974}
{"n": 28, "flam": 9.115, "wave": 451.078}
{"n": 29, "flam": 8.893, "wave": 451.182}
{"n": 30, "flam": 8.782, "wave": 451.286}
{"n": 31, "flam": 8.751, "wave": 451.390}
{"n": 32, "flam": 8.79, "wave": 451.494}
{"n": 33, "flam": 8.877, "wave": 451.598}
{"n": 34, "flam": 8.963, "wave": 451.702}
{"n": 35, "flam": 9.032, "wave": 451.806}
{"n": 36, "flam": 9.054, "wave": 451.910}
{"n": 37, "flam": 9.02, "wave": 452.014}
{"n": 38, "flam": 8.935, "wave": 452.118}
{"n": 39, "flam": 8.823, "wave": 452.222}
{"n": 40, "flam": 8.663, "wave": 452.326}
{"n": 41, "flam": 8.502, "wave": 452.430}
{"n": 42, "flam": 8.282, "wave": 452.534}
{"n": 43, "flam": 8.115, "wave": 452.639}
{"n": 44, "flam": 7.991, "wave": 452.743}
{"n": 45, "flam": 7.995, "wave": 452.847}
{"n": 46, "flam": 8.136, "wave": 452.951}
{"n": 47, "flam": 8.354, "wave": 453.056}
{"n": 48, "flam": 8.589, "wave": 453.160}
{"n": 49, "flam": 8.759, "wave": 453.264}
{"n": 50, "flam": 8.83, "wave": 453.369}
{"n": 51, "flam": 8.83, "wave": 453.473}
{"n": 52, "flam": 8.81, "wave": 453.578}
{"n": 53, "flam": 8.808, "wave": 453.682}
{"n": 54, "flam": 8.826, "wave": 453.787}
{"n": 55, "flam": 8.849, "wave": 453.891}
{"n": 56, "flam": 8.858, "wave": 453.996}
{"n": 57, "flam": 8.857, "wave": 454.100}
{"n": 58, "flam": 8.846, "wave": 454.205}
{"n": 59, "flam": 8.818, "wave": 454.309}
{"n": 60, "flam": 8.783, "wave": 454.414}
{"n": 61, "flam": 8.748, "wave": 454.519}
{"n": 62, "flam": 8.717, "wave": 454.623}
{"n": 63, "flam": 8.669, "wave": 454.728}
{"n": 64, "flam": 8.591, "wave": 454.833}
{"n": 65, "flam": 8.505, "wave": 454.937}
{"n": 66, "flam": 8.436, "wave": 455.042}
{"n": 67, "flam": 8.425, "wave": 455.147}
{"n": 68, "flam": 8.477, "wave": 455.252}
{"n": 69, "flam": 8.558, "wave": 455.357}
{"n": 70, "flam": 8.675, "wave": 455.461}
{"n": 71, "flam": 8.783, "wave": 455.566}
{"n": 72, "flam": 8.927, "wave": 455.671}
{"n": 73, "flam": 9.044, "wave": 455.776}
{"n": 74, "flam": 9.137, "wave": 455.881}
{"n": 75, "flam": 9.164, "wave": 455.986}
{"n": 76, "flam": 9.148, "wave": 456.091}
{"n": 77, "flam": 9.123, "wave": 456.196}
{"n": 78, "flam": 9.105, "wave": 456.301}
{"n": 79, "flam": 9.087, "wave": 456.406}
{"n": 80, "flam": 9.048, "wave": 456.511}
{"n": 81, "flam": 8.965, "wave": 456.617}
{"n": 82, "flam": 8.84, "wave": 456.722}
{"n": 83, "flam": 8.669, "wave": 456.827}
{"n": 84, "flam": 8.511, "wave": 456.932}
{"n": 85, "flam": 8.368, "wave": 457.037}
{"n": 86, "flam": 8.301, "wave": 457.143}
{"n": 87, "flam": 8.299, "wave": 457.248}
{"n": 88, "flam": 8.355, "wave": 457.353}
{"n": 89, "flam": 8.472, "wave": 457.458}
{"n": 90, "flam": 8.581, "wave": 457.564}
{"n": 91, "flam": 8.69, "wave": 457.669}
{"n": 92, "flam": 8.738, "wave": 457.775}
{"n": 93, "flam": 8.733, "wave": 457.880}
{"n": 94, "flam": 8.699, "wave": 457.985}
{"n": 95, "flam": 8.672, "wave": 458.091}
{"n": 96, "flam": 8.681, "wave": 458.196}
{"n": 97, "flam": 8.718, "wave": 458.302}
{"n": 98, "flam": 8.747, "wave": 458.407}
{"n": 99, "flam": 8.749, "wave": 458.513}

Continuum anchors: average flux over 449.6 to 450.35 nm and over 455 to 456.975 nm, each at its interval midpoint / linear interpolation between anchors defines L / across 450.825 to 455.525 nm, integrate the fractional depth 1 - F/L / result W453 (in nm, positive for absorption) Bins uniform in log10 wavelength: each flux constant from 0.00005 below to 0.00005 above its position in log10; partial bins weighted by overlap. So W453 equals 0.032 nm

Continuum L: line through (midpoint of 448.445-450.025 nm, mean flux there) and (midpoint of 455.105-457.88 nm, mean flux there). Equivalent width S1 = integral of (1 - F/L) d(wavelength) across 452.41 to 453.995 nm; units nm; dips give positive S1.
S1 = 0.02 nm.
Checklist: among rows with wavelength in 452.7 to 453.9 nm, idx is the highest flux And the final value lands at 8.849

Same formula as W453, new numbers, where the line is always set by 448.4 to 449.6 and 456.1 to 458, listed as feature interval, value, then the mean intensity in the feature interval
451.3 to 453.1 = -0.018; 8.61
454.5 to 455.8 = -0.001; 8.65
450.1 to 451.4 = -0.097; 9.1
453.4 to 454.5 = -0.030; 8.82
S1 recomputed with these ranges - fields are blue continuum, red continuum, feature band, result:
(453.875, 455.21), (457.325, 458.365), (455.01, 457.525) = -0.023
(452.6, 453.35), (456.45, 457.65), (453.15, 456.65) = -0.158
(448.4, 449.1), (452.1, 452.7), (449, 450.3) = -0.031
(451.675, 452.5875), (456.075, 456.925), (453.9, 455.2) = 0.029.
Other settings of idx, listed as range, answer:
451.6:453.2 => 9.054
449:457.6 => 9.548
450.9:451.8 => 9.33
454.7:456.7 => 9.164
